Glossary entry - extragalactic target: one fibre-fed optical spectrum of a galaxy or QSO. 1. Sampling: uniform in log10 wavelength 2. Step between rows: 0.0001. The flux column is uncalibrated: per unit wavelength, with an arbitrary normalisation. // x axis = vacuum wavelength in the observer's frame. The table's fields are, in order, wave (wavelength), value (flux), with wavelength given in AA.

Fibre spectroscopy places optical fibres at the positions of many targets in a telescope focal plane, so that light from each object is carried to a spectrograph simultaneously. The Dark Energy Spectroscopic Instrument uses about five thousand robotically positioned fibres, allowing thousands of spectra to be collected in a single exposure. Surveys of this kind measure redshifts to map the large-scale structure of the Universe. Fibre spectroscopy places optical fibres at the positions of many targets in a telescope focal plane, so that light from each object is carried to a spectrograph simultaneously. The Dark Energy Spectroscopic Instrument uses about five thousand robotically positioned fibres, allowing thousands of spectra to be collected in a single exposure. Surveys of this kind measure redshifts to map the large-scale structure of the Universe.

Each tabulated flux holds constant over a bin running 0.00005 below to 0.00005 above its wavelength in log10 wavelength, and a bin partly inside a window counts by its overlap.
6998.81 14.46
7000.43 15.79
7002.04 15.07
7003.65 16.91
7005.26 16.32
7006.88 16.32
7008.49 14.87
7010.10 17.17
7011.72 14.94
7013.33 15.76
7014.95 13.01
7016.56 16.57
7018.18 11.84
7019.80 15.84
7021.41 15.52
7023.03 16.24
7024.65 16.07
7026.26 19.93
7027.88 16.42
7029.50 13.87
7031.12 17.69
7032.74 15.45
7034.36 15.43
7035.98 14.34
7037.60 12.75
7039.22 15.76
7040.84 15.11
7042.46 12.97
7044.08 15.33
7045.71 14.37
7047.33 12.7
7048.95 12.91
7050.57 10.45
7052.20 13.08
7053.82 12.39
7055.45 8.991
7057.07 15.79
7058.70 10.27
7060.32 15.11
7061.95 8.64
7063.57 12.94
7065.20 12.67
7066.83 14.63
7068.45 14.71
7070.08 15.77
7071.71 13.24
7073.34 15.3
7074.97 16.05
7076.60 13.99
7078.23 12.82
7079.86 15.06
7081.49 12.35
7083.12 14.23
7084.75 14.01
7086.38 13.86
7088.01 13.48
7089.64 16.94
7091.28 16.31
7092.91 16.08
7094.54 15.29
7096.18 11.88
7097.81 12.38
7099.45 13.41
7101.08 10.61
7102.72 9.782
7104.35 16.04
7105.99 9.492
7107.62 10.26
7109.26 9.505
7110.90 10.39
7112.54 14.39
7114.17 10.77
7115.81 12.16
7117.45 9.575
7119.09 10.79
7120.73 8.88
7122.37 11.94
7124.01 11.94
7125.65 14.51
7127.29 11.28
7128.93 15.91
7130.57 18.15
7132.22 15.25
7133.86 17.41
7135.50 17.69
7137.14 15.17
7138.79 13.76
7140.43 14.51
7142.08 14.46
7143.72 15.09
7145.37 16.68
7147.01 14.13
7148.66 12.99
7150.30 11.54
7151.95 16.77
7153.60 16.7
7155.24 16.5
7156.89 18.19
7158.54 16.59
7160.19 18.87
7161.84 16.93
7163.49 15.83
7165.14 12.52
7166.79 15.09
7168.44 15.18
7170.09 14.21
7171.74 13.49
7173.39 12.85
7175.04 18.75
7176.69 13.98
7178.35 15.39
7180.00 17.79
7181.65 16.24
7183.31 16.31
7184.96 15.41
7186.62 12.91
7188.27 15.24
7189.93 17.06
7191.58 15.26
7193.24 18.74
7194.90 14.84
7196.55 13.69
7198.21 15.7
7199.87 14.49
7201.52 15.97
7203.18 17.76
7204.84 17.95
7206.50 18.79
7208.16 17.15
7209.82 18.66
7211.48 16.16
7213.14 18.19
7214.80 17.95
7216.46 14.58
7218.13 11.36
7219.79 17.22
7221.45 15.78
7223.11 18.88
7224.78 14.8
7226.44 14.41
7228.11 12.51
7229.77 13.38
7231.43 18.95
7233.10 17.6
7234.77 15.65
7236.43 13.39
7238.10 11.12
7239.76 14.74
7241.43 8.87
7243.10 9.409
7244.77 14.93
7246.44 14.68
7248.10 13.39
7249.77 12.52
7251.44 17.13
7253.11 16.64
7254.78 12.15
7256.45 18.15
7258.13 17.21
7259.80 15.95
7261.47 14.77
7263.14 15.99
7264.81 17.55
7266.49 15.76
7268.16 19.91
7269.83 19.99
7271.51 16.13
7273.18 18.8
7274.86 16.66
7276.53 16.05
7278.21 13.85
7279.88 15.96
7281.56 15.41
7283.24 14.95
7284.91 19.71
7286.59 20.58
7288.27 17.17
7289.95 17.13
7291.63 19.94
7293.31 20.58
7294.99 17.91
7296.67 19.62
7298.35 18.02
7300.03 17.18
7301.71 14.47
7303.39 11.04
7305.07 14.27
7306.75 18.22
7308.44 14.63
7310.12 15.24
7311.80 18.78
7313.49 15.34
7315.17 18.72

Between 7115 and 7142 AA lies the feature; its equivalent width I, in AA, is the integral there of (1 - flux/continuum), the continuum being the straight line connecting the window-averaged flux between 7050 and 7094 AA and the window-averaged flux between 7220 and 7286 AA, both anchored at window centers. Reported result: 1.1 AA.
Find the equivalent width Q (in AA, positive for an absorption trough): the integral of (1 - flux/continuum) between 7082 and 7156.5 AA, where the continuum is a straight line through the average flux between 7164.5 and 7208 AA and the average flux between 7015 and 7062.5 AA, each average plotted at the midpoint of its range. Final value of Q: 6.7 AA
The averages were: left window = 14.2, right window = 15.6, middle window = 13.6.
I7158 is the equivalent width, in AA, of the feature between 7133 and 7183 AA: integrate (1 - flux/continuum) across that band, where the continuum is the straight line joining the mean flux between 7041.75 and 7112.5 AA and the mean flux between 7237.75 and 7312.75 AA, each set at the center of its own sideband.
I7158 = -4.0 AA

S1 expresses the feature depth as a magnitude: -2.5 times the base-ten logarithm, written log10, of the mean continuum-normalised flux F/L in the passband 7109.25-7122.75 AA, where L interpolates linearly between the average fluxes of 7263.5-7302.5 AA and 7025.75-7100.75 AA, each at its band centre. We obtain 0.33 mag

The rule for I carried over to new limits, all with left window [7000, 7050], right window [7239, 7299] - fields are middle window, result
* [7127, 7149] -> 0.6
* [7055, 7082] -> 3.4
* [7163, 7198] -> 1.5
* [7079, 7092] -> 0.8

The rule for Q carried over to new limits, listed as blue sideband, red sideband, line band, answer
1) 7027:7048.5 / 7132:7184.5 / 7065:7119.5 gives 6.8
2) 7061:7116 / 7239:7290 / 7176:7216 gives -4.0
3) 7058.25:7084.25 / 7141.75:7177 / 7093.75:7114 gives 3.4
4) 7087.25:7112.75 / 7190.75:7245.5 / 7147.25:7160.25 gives -1.6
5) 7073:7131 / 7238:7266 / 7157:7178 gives -2.8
